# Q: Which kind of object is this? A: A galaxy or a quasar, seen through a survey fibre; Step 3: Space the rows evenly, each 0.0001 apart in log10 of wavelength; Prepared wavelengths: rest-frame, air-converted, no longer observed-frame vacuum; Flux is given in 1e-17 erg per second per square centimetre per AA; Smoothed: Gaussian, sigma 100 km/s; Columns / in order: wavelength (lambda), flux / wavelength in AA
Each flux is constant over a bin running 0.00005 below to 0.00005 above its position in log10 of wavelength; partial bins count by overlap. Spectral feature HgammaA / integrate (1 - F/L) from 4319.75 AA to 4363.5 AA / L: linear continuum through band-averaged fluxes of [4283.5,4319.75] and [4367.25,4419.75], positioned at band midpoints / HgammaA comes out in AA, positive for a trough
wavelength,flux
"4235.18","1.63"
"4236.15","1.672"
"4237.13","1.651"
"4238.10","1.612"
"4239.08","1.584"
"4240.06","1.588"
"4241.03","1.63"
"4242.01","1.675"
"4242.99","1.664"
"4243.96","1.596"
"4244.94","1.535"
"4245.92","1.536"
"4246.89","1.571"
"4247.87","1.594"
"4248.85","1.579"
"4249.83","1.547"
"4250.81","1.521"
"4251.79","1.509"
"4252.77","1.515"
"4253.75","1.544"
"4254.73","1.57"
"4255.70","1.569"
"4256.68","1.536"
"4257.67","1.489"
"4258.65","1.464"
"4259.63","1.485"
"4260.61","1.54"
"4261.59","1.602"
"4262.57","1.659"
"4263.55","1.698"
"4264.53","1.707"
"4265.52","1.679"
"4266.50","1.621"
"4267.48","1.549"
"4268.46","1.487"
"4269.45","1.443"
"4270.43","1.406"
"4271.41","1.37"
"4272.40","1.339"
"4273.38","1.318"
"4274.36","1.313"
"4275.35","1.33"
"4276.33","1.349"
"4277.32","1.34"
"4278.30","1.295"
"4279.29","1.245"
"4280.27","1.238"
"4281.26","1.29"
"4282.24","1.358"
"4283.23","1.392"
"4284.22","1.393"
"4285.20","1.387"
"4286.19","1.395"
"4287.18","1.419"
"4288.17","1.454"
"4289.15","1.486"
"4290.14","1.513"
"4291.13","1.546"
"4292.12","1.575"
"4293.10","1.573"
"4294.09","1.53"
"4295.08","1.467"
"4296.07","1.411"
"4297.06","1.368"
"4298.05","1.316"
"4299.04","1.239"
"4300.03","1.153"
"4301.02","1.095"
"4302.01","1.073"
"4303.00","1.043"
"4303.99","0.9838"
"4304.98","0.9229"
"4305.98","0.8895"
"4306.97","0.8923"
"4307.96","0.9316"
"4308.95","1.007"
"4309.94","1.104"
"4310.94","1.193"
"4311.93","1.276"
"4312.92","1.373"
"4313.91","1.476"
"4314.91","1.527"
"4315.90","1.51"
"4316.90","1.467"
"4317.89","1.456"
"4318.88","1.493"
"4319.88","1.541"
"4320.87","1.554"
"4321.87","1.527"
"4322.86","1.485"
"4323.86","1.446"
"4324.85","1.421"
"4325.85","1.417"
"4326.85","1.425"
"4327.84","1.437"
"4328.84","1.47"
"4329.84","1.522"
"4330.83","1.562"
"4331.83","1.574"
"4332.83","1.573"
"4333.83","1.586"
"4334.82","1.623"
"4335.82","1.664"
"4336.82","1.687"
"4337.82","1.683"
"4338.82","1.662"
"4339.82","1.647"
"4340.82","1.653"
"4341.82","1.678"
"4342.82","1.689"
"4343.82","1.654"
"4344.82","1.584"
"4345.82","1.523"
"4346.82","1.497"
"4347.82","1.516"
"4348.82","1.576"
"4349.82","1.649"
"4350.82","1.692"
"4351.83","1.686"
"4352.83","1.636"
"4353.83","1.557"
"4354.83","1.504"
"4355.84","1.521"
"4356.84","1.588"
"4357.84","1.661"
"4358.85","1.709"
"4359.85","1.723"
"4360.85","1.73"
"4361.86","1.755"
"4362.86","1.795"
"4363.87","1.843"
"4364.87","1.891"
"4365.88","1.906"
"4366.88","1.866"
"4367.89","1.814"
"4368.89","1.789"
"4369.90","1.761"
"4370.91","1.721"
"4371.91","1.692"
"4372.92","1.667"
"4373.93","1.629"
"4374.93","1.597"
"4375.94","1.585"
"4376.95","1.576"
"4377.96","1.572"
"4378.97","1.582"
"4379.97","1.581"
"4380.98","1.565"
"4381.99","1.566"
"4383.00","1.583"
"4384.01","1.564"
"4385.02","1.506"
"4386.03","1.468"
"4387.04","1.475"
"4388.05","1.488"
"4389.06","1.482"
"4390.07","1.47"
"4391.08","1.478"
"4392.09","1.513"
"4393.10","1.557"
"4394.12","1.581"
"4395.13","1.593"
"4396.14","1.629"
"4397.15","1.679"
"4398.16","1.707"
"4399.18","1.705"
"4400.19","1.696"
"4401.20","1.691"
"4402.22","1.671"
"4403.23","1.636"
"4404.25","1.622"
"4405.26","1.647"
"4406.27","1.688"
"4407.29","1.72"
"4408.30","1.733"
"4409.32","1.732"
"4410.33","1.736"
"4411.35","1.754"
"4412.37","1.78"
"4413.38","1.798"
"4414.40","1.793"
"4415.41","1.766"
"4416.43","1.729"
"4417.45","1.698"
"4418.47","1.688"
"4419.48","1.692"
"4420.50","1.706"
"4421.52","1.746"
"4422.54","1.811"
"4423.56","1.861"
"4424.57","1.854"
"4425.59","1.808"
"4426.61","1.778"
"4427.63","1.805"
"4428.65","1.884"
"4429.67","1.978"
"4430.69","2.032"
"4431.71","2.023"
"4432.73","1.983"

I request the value -4.2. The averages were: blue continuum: 1.31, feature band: 1.59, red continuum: 1.64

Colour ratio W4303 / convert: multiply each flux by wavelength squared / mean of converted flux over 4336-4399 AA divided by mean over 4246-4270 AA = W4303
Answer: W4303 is 1.1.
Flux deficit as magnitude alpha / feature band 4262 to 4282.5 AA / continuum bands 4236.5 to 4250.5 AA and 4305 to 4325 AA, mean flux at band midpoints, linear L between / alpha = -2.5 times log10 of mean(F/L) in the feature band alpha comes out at 0.04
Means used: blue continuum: 1.6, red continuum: 1.32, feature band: 1.43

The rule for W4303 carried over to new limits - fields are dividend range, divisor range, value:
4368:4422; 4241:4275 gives 1.14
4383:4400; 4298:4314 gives 1.47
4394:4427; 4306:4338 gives 1.26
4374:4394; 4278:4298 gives 1.14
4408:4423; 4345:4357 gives 1.14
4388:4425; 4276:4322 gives 1.34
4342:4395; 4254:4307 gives 1.22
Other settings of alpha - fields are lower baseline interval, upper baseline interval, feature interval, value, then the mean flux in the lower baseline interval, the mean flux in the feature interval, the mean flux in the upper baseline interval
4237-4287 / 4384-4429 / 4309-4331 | 0.10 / 1.49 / 1.43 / 1.68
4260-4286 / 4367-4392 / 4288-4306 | 0.13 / 1.44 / 1.3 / 1.59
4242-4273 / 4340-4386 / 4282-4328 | 0.19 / 1.55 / 1.34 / 1.65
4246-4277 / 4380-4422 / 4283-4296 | 0.05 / 1.51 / 1.47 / 1.64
